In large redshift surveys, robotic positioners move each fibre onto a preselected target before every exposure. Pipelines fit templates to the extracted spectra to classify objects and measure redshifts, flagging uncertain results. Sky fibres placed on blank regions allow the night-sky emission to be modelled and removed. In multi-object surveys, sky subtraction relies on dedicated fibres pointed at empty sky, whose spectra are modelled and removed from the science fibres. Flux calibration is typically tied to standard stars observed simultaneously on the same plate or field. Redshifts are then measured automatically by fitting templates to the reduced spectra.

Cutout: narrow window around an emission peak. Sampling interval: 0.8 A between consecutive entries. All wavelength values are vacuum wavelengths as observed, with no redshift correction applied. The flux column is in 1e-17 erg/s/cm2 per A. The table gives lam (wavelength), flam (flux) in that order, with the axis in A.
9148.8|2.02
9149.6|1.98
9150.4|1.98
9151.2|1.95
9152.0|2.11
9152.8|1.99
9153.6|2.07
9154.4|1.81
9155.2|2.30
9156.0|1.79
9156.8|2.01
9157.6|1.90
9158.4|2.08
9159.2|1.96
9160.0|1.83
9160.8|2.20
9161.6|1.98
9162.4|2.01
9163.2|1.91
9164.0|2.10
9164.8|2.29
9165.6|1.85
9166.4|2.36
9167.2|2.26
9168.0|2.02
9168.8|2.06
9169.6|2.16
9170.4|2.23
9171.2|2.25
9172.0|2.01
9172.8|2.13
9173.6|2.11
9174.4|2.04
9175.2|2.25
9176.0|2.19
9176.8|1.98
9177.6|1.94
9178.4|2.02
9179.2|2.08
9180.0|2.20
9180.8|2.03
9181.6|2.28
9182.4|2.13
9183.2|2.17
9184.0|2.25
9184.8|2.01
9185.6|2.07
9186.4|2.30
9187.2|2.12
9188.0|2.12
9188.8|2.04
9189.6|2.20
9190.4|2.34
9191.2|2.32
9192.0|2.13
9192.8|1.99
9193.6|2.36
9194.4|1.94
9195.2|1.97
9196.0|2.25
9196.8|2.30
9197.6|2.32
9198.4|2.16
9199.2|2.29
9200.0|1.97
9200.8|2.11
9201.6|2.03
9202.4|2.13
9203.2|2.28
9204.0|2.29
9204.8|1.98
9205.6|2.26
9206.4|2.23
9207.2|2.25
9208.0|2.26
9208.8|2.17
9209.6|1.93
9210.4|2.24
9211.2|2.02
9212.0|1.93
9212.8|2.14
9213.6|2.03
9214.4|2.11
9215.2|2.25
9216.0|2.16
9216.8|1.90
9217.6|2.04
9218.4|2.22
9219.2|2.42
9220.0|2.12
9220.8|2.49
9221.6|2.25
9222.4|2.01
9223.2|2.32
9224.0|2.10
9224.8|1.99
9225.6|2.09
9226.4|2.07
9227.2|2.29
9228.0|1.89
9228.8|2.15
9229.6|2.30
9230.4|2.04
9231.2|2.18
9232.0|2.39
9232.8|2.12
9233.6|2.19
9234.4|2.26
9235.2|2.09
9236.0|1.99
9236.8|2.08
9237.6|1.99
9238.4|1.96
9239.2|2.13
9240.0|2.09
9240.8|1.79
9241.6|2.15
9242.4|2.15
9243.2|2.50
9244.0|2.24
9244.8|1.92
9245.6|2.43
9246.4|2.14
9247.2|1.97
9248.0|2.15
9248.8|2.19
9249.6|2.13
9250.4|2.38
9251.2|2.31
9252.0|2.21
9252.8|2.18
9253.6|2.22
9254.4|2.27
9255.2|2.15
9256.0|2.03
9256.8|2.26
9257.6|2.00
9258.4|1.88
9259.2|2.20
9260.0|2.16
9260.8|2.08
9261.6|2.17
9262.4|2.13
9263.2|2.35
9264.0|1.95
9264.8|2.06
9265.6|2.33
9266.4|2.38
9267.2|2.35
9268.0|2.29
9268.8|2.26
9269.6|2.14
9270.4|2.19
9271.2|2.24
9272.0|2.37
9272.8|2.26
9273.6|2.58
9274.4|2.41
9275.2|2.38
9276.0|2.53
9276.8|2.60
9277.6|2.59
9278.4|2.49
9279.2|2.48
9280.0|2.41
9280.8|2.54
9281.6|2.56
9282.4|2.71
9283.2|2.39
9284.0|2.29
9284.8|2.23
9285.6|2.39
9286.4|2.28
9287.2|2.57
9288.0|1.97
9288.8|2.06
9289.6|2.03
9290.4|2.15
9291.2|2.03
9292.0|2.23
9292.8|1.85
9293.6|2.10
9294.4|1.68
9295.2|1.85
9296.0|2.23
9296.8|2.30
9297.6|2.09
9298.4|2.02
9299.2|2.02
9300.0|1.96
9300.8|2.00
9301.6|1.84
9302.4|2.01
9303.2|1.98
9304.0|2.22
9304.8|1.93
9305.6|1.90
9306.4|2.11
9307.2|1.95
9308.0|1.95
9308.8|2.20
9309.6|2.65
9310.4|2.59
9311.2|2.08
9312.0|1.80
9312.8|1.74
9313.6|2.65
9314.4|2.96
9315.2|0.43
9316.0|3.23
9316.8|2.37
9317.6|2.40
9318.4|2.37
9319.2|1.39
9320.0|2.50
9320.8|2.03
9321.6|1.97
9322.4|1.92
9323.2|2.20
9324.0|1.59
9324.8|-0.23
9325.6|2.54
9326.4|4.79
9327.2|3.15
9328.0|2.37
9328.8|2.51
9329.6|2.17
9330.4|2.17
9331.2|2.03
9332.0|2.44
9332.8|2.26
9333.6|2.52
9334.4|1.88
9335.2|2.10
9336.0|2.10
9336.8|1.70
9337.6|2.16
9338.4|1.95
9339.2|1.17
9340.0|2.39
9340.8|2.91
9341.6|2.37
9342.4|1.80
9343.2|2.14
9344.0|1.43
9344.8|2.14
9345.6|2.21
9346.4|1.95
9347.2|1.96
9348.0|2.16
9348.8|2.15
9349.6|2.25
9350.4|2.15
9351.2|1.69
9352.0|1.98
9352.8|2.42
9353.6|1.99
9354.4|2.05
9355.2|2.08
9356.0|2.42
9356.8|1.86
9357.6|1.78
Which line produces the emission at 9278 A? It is [N II] 6583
